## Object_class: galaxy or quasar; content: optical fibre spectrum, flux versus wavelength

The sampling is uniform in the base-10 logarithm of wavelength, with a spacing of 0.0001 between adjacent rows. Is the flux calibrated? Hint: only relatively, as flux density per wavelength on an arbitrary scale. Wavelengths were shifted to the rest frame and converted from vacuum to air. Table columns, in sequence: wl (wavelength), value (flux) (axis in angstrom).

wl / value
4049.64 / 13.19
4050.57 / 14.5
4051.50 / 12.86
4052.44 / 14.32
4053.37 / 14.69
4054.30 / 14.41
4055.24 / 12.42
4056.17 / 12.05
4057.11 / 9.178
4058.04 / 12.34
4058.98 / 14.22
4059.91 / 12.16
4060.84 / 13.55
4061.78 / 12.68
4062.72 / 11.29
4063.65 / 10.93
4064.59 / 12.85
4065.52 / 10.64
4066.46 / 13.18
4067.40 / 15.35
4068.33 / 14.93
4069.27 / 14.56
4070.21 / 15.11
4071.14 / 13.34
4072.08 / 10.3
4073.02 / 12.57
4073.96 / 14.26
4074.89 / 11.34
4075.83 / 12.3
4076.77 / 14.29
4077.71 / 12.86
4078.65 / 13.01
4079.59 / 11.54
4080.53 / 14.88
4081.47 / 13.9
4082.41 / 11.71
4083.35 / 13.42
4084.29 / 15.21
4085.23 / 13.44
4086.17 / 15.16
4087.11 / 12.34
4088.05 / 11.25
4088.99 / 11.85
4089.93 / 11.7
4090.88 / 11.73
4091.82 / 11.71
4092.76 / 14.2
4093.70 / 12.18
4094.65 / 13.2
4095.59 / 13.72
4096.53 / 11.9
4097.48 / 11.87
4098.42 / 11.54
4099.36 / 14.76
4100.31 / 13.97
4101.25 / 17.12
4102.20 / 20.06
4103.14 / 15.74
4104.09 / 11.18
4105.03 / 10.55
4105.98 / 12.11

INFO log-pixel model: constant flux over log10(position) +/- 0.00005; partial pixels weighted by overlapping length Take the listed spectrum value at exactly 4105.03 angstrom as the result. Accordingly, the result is 10.55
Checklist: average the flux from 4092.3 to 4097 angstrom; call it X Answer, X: 13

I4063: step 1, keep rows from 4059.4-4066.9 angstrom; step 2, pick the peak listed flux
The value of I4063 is 13.55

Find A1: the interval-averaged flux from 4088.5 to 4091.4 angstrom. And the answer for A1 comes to 11.7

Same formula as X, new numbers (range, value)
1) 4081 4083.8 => 13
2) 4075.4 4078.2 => 13.1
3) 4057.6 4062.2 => 13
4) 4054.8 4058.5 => 11.5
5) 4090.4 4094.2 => 12.4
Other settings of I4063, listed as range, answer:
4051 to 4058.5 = 14.69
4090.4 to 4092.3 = 11.73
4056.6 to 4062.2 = 14.22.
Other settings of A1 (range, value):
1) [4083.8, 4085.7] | 14.3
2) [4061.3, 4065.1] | 11.9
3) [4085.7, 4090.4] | 12.5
